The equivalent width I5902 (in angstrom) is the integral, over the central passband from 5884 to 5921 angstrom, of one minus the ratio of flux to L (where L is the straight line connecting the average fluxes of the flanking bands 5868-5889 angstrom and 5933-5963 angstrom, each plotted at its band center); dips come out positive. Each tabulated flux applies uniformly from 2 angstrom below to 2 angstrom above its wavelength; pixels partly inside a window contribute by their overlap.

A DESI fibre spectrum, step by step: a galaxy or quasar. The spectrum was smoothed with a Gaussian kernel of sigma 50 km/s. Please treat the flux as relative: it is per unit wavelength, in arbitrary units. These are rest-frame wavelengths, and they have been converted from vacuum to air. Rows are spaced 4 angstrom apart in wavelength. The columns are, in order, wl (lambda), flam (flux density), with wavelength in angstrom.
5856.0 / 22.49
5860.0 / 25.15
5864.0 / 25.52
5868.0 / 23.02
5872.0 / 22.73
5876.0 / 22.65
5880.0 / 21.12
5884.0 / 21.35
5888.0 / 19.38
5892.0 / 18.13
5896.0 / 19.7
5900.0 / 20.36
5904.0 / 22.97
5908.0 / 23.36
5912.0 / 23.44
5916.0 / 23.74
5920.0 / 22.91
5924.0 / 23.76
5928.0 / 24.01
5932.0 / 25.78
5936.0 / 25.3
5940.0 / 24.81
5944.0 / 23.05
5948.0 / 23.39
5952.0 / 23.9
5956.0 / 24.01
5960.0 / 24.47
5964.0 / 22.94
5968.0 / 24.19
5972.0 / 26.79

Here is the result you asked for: 1.7 angstrom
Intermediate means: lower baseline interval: 21.7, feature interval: 21.5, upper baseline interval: 24.1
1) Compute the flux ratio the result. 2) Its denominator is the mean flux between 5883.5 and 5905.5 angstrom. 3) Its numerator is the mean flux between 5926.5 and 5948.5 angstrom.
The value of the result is 1.21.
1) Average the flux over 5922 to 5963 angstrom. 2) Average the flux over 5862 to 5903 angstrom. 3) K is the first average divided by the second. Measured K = 1.1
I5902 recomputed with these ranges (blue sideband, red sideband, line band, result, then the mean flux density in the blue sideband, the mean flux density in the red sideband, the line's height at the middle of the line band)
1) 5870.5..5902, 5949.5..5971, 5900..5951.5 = -3.0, 20.6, 24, 22.4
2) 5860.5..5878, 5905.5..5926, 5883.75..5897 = 2.3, 23.6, 23.4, 23.5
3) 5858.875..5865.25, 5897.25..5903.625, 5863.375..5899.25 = 2.9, 25.3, 20.9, 23.1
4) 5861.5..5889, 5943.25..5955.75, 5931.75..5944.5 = -0.8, 22.4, 23.6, 23.4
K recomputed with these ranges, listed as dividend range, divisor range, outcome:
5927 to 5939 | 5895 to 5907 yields 1.18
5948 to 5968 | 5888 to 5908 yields 1.16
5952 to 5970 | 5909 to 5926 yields 1.02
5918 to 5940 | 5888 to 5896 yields 1.30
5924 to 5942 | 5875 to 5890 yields 1.18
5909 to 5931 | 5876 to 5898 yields 1.17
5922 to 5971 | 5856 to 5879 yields 1.03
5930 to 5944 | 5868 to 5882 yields 1.12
